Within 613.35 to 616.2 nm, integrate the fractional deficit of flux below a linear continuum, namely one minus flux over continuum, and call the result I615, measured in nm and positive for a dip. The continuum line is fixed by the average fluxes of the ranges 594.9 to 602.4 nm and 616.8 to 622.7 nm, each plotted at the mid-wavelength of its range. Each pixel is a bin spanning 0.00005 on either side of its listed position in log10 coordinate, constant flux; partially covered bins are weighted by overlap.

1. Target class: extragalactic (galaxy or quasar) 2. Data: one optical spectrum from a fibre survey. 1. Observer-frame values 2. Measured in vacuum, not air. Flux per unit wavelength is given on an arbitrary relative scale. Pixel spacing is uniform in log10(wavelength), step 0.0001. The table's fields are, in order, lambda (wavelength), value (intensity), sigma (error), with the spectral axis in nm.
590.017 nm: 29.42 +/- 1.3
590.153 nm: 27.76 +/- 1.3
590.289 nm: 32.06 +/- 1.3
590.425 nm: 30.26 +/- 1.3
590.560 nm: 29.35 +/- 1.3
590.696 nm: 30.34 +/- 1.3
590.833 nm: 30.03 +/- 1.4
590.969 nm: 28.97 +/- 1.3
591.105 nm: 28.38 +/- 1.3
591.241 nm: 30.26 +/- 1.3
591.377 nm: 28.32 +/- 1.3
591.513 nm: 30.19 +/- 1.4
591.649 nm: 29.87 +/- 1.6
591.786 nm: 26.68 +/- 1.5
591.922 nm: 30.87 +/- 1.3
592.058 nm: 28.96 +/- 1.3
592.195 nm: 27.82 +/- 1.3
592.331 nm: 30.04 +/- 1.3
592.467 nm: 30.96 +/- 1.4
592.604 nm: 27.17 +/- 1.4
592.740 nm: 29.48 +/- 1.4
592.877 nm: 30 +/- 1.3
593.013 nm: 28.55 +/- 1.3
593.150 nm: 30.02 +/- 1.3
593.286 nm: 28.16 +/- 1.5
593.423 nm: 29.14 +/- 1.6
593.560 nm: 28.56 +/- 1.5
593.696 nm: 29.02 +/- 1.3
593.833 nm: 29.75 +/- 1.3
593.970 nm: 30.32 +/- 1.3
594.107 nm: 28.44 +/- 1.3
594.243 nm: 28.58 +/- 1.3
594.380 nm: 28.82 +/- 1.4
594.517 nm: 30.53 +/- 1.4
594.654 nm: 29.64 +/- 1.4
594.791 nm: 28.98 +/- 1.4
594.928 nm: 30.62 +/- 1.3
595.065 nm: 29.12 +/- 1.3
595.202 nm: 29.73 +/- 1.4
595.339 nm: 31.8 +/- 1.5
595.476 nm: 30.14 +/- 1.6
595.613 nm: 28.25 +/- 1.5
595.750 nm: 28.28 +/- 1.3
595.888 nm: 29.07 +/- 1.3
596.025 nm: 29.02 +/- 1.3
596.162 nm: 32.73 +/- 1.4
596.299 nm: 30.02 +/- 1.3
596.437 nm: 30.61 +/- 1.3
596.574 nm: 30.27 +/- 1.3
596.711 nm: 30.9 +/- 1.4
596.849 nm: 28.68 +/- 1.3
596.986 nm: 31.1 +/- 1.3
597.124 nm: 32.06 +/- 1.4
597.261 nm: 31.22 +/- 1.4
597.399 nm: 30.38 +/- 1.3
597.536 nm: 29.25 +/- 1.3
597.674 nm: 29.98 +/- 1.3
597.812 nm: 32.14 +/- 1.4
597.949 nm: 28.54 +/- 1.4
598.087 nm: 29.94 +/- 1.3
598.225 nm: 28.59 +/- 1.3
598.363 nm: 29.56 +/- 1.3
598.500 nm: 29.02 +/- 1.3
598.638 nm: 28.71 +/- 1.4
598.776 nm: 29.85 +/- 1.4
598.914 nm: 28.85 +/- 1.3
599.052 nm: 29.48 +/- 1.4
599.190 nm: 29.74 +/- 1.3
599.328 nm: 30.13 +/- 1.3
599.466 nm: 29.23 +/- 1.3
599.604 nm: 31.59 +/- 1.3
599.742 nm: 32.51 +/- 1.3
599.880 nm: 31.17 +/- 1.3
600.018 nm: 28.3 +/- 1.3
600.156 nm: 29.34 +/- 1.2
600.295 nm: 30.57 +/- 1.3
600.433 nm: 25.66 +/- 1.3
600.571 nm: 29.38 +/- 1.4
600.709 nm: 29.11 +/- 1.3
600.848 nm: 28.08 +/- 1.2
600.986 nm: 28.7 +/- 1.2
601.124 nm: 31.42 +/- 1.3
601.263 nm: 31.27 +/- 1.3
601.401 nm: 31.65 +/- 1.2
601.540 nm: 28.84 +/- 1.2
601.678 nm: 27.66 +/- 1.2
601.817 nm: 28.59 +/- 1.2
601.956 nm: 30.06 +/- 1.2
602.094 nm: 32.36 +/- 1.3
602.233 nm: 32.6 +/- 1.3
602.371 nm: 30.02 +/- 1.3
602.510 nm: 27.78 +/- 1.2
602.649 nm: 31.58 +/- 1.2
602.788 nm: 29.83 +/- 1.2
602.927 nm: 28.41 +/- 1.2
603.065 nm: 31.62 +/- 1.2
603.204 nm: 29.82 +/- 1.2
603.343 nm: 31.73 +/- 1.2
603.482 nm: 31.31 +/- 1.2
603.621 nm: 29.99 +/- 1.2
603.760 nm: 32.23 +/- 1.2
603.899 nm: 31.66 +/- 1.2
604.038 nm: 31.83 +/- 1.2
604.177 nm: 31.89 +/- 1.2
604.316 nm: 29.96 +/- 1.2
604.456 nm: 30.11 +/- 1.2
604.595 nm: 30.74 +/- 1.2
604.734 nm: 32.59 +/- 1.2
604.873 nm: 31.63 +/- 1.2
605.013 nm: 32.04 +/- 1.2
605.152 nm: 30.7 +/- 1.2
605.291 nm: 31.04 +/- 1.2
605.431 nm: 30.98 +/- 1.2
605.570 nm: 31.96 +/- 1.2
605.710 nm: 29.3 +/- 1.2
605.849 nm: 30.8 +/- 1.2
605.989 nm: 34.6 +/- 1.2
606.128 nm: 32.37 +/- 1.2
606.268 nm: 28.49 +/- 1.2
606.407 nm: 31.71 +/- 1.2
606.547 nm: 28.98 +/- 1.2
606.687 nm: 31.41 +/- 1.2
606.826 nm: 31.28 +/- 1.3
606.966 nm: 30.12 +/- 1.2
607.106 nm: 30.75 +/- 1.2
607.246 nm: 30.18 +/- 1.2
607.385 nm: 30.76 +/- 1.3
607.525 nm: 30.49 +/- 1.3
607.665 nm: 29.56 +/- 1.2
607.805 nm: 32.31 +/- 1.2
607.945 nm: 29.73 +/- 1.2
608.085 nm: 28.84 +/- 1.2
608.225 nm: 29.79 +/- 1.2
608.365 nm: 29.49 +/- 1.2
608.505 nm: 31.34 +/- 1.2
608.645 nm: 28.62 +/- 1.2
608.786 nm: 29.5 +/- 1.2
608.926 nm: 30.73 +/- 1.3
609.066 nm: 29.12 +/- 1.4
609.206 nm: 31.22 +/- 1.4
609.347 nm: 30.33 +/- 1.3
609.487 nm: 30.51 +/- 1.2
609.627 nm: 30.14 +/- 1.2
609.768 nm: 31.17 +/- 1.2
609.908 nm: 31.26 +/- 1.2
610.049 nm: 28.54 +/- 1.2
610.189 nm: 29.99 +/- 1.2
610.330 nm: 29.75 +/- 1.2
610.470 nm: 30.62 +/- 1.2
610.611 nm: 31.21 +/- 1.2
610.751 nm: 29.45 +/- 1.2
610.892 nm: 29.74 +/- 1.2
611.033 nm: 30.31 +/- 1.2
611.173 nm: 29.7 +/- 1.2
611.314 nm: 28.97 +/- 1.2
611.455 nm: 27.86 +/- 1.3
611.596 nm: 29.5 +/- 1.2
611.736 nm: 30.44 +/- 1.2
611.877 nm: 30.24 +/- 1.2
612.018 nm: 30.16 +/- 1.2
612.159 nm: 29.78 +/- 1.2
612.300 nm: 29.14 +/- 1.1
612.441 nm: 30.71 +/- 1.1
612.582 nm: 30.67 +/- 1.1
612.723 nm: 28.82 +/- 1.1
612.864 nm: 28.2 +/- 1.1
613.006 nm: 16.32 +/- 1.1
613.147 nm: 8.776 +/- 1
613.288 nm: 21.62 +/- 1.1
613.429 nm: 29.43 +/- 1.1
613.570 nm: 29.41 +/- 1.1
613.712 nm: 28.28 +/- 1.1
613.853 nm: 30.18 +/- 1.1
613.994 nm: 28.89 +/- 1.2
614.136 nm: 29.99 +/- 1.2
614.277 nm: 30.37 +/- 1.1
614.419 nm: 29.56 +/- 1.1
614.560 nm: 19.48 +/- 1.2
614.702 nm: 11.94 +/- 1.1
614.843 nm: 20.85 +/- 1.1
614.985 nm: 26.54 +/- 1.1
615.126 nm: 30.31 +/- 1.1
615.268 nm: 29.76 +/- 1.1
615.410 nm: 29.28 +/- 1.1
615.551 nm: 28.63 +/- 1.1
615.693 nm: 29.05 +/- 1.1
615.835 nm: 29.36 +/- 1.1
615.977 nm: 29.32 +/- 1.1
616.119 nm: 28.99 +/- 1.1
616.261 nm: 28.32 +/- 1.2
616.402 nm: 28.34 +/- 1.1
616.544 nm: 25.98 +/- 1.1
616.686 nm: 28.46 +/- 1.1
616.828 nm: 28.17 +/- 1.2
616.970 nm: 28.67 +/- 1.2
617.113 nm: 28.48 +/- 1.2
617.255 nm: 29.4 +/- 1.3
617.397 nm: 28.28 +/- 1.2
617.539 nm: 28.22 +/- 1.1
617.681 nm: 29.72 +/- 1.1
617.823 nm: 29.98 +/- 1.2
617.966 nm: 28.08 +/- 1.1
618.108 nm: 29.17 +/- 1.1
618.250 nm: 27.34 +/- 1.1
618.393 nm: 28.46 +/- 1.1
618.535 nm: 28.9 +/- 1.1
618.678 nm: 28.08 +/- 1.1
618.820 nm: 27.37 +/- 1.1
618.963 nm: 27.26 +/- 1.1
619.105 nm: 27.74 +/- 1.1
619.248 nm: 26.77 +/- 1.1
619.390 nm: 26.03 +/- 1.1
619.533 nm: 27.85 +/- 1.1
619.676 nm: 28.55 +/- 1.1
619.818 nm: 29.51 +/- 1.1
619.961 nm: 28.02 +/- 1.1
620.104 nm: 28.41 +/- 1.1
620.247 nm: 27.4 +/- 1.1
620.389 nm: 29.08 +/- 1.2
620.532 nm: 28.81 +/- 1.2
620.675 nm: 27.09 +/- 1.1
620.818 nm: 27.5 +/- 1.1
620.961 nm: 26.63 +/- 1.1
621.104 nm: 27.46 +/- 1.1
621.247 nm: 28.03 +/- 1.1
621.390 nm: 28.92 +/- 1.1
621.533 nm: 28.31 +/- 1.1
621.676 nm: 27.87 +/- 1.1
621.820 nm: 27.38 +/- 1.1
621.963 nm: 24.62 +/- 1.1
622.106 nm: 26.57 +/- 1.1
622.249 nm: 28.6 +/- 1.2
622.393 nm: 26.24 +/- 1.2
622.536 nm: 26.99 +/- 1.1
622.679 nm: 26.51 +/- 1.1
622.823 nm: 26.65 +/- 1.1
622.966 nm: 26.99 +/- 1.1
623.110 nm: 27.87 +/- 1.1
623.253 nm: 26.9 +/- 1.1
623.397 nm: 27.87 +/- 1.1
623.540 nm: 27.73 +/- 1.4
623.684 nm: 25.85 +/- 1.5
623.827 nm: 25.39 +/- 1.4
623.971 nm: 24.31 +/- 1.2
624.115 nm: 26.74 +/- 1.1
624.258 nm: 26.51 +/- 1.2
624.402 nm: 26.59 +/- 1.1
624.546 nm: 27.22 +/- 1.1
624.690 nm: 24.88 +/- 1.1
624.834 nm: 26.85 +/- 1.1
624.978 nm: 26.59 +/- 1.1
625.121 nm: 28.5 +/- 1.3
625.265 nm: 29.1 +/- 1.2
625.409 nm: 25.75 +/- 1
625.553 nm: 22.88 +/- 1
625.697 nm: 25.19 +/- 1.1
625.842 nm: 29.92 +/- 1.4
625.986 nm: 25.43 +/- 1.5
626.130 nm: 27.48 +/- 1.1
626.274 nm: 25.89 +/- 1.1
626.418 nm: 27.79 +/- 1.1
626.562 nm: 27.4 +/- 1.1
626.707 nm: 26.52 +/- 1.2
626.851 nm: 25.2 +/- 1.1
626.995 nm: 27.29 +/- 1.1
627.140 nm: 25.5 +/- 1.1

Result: 0.09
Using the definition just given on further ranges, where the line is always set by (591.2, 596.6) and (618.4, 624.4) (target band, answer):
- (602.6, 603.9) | -0.091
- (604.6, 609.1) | -0.348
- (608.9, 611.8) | -0.187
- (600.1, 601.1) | 0.005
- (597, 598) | -0.048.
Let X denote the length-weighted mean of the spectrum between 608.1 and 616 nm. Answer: 28.3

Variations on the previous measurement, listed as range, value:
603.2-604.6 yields 31.1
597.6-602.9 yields 29.8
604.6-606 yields 31.4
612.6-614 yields 25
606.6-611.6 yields 30.1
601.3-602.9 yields 30.1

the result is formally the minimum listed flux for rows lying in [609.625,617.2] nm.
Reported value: 8.776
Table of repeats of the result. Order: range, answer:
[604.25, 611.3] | 28.49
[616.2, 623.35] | 24.62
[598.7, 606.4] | 25.66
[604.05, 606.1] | 29.3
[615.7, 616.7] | 25.98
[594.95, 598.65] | 28.25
